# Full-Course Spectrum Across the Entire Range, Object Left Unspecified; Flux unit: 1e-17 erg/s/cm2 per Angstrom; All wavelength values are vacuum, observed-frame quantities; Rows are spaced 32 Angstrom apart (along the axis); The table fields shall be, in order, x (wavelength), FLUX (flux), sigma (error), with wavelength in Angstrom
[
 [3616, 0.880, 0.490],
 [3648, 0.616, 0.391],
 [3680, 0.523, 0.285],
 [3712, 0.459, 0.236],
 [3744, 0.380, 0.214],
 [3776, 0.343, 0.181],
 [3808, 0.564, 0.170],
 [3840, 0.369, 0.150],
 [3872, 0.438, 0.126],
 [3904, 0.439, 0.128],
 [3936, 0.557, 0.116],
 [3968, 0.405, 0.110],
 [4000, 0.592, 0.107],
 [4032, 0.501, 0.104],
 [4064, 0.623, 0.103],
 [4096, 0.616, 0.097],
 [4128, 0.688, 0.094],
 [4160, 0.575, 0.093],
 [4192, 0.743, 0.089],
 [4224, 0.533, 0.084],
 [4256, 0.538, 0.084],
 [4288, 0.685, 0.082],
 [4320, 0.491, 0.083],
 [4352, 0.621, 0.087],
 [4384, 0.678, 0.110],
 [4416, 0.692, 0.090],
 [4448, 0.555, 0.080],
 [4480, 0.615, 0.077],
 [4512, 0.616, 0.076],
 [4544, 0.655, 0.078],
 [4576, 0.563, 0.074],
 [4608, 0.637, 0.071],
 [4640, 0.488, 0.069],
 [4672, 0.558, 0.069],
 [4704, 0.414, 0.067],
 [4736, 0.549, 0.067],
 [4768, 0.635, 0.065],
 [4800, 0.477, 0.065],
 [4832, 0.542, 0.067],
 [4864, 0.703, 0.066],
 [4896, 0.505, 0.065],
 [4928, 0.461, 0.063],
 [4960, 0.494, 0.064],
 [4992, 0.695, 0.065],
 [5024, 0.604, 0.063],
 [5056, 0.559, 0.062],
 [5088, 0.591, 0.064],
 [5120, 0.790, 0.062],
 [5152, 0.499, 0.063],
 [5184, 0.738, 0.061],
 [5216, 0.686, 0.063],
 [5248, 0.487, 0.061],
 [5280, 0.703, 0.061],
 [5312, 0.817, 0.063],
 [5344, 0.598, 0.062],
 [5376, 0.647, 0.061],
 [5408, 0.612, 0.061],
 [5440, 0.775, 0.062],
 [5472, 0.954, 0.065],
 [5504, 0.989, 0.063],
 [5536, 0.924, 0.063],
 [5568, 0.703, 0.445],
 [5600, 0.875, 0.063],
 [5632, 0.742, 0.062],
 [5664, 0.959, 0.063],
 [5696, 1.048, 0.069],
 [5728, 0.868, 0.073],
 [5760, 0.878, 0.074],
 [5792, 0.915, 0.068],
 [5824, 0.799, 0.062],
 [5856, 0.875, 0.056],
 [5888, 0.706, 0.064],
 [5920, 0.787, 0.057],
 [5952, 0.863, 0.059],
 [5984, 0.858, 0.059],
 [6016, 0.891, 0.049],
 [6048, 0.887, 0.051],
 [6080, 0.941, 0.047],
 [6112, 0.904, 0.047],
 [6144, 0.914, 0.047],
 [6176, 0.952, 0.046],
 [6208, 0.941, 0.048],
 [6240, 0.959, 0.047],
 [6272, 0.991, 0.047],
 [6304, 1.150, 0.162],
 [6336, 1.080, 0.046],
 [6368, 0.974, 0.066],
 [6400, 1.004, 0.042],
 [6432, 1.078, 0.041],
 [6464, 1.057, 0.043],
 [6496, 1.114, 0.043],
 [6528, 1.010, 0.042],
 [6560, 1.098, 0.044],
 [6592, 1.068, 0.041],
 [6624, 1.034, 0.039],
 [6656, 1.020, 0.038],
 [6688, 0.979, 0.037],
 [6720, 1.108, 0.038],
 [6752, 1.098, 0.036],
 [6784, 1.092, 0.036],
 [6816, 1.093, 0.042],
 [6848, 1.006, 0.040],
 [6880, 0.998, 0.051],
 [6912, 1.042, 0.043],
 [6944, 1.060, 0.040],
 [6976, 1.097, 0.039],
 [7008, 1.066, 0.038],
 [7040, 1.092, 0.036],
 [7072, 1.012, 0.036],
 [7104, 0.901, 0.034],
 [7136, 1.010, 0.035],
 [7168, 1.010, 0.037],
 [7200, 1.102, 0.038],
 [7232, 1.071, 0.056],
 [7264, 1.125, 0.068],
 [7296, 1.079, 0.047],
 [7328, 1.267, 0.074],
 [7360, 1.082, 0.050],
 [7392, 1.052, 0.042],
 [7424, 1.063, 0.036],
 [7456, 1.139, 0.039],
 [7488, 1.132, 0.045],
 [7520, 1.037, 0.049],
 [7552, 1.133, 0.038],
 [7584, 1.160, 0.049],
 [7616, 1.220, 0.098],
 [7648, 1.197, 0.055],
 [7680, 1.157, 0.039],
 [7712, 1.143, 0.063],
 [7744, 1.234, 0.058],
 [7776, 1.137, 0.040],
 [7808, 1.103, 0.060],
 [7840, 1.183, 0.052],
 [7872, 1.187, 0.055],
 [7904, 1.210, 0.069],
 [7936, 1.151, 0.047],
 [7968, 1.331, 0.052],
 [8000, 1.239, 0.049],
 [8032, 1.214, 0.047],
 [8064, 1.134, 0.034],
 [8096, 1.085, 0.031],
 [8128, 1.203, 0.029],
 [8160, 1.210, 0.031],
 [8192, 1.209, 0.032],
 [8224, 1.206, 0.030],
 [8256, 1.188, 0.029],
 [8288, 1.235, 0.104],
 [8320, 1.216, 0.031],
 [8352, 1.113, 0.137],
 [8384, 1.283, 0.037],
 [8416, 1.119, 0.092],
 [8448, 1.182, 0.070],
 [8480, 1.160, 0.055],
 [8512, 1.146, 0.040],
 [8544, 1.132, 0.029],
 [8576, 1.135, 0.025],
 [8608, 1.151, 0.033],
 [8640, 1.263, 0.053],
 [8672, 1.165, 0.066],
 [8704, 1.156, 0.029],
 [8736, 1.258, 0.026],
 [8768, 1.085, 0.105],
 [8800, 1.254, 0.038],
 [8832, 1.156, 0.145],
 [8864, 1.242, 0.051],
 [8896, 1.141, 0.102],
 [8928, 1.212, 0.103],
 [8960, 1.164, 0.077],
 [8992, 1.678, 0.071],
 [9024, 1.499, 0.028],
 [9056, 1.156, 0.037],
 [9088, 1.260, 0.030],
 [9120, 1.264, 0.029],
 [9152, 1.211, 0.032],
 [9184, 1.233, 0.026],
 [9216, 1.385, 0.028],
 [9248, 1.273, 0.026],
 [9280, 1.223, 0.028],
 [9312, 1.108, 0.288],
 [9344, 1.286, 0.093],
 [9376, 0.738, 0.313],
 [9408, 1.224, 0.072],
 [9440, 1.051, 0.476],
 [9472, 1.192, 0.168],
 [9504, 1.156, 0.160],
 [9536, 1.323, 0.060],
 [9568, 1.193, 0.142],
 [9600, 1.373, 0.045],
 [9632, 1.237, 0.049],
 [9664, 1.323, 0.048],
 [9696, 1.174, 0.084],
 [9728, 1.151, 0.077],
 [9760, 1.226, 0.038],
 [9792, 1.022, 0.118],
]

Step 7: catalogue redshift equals 0.371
